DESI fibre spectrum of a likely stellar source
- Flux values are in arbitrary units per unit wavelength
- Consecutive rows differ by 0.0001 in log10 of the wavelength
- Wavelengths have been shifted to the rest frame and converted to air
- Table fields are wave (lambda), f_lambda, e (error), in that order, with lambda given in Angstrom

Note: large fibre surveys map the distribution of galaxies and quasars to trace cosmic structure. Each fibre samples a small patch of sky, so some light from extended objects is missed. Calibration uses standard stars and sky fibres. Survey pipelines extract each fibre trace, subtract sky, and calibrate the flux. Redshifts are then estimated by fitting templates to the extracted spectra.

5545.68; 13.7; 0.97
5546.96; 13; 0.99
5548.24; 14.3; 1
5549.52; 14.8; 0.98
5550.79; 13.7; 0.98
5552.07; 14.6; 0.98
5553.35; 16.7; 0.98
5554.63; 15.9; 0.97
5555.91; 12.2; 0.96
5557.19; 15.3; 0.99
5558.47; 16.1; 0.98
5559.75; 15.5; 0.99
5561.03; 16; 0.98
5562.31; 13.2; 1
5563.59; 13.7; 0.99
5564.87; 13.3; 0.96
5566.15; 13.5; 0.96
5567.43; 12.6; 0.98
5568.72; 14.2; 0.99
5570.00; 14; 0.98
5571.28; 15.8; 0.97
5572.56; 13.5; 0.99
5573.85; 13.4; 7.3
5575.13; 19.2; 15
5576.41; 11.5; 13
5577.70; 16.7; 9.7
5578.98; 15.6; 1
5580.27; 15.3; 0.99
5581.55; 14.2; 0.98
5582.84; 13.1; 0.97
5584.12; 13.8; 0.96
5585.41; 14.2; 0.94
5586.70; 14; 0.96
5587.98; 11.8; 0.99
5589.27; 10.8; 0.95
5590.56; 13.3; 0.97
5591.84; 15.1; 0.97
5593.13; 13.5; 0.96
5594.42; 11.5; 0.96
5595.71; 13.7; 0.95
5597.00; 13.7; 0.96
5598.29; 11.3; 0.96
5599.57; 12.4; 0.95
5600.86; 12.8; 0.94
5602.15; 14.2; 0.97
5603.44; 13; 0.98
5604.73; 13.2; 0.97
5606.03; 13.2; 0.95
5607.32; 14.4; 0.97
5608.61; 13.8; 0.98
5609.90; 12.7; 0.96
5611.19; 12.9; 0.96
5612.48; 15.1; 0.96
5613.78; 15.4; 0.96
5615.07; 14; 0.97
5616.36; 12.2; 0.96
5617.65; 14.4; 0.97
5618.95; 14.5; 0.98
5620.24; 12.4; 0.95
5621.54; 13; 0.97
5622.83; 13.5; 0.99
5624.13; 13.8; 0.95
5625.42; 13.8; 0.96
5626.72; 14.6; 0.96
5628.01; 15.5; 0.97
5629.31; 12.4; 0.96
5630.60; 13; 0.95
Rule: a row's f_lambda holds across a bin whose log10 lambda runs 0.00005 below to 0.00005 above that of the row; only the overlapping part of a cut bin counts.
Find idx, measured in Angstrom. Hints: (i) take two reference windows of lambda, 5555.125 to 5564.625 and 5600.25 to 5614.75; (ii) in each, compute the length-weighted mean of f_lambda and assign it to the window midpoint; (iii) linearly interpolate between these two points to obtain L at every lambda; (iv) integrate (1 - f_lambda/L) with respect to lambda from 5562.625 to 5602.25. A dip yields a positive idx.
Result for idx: 1.2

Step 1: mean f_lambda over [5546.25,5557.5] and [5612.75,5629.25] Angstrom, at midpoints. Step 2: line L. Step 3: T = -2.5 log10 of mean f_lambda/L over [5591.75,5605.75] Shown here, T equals 0.083 mag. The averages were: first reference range 14.5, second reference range 13.9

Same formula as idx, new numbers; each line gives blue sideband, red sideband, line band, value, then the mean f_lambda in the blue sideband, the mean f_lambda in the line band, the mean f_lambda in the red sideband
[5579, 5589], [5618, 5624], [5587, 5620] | 0.65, 13.8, 13.3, 13.4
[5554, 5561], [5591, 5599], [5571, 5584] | -0.66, 15.1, 14.8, 13.1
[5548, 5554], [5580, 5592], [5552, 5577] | -0.34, 14.9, 14.5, 13.5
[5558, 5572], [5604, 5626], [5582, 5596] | 0.85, 14.3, 13.2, 13.7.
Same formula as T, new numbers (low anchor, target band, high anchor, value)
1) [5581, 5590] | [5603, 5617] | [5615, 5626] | -0.02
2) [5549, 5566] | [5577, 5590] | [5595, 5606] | -0.02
